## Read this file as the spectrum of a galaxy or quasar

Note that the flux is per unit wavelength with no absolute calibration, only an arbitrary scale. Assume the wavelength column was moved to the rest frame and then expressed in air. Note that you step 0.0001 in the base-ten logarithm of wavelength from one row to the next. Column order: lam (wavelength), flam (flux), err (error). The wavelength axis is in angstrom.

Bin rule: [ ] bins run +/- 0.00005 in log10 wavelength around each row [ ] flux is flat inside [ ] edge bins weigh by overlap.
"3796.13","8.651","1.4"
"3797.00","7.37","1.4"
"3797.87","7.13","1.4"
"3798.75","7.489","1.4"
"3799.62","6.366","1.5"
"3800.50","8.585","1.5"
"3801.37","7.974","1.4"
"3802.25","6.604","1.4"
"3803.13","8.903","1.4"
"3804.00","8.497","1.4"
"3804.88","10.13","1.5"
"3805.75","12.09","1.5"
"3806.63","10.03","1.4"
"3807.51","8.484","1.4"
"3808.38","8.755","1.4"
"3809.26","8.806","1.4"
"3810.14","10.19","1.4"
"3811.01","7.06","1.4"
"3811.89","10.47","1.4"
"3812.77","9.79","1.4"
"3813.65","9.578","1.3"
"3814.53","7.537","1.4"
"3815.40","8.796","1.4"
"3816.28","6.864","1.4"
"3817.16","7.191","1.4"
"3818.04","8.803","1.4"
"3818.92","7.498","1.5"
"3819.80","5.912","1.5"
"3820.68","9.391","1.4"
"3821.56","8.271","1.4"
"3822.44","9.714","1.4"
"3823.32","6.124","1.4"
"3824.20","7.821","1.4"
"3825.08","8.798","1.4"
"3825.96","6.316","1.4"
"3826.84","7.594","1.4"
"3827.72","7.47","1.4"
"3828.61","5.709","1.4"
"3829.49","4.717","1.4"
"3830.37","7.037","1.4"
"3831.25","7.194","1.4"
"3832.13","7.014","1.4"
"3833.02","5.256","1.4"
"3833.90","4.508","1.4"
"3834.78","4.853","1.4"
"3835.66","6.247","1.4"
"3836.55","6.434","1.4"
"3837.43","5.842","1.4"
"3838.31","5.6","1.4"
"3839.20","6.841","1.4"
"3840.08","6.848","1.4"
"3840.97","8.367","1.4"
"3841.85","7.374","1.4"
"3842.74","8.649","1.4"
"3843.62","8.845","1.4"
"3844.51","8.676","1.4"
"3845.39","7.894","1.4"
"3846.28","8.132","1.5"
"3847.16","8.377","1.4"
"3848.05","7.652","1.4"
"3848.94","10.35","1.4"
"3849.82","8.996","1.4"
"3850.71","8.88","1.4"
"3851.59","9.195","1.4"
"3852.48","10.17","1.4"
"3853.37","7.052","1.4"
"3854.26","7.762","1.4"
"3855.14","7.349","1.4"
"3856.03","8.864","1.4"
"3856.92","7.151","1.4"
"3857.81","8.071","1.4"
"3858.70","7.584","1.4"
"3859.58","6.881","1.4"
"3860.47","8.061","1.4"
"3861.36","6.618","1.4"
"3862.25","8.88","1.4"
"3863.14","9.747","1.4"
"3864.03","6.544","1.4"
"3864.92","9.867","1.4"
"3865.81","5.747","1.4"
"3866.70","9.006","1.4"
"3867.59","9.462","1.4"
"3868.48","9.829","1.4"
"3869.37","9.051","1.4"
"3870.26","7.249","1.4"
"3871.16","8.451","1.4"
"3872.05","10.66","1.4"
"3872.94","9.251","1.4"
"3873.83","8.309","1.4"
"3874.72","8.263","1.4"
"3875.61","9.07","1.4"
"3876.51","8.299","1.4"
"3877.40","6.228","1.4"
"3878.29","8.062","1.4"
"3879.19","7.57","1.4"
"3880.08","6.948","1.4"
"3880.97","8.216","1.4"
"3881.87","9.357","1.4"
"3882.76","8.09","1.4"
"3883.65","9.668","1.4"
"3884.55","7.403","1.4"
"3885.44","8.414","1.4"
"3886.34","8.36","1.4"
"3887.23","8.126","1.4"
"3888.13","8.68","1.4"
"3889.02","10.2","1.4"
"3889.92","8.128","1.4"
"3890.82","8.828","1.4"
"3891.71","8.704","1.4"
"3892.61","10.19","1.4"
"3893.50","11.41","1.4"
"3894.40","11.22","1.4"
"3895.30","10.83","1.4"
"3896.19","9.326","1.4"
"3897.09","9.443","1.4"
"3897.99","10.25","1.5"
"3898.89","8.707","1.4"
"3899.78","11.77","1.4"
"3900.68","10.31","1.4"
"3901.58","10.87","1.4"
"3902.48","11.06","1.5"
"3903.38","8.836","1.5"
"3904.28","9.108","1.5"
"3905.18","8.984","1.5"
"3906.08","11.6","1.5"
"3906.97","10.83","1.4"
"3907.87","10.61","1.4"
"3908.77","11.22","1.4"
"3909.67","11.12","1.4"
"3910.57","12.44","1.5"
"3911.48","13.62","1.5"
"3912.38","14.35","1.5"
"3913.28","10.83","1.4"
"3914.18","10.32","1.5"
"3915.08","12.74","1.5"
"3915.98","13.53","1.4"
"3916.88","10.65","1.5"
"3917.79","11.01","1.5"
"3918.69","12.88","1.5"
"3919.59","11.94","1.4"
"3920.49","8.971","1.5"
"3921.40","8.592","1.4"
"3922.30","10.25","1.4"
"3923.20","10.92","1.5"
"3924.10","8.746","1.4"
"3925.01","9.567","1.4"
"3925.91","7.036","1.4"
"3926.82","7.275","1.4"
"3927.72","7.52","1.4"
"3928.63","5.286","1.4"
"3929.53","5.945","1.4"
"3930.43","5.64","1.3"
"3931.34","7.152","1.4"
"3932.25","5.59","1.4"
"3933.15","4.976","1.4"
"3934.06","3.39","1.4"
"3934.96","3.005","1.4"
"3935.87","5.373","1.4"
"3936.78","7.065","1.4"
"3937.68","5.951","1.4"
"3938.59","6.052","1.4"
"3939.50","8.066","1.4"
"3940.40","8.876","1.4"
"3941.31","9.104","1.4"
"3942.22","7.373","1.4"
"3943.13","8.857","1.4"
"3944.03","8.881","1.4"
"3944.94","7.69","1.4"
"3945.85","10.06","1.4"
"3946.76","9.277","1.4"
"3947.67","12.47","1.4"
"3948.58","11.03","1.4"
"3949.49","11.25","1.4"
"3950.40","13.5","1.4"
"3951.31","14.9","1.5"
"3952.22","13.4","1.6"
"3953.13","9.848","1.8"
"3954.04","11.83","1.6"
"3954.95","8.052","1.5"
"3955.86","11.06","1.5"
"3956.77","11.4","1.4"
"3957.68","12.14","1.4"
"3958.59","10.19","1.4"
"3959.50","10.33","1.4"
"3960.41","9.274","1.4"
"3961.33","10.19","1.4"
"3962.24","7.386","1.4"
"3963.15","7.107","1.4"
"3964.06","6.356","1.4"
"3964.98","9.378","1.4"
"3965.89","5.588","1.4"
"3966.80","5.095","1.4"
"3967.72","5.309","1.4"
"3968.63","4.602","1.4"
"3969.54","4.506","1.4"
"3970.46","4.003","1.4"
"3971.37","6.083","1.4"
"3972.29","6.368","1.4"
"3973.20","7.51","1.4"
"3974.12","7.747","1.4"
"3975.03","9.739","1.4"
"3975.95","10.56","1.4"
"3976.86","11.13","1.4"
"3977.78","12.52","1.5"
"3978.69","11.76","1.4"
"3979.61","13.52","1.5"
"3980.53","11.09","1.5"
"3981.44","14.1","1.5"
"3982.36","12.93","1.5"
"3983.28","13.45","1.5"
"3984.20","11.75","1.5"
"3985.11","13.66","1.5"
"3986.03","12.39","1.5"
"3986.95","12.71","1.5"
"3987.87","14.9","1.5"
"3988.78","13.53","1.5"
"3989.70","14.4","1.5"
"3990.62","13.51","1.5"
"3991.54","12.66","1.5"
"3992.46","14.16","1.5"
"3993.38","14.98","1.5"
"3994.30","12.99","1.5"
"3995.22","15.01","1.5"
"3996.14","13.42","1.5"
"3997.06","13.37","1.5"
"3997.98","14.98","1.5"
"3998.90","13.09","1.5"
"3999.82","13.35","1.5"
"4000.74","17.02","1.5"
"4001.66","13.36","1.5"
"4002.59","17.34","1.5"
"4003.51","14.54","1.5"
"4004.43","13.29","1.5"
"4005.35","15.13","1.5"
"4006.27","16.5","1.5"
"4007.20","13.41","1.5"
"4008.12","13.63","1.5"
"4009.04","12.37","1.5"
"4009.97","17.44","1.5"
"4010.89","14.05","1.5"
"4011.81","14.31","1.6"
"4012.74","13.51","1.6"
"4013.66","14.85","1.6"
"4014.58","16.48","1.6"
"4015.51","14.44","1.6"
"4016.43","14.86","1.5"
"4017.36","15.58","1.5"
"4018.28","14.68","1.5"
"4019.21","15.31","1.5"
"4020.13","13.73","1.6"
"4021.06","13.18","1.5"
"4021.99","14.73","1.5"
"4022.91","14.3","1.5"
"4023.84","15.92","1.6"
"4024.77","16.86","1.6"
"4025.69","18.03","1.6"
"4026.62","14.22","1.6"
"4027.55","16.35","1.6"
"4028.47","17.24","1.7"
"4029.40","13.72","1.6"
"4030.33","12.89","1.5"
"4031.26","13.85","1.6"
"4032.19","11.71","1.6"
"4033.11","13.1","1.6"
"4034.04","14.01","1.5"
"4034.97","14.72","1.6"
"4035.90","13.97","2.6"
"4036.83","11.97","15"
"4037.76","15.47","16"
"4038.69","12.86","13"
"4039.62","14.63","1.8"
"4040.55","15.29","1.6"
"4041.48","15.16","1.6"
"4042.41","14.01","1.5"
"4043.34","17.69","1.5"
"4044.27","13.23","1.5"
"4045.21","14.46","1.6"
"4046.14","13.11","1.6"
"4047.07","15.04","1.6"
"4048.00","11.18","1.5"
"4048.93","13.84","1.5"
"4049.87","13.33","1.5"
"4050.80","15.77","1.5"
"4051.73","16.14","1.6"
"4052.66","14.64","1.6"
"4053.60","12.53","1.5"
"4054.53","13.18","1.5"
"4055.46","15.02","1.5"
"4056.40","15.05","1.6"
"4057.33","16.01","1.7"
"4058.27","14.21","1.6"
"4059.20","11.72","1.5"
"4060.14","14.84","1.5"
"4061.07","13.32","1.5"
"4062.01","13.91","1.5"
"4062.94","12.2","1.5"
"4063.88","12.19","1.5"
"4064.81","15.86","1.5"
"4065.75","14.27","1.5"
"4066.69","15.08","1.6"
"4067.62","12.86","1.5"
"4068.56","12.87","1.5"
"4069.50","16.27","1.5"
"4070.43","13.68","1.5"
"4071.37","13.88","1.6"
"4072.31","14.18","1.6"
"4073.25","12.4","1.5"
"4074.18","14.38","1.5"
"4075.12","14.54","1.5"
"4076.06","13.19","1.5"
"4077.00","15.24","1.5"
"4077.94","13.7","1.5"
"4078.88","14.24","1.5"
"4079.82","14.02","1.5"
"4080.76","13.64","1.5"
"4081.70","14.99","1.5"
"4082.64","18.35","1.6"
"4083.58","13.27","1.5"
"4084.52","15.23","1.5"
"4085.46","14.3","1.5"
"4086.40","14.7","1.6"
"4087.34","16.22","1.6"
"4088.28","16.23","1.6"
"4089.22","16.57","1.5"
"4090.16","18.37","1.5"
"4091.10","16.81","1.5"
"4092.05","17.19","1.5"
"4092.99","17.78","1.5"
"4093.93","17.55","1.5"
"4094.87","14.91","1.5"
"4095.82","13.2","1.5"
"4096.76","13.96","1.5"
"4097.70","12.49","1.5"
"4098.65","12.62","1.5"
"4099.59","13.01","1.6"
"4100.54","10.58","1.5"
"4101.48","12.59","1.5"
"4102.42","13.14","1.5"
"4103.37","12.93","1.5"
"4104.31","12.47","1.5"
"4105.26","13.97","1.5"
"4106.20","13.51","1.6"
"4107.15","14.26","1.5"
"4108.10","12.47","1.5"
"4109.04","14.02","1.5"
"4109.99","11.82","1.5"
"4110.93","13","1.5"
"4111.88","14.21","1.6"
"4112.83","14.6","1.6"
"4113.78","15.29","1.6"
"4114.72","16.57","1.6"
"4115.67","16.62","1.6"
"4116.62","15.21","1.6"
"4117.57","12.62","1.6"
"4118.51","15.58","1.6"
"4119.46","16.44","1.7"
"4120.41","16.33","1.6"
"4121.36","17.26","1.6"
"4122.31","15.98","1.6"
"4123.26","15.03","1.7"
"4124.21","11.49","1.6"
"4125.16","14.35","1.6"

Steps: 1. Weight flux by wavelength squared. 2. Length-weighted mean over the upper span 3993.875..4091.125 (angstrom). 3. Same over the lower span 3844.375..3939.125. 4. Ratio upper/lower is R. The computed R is 1.8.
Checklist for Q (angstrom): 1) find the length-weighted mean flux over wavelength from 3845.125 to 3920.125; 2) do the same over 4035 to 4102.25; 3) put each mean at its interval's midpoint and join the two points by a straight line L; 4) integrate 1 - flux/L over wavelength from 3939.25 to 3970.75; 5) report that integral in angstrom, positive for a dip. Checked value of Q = 6.0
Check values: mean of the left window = 9.36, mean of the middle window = 9.13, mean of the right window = 14.4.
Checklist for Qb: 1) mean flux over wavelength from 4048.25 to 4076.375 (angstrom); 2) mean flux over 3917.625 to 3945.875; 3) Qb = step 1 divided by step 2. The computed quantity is 1.82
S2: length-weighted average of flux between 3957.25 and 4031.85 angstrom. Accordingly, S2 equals 12.5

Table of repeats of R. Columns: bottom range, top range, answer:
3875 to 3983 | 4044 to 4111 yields 1.66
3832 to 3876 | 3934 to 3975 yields 1.12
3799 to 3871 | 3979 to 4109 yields 2.00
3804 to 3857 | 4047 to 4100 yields 2.08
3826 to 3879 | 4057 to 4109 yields 2.07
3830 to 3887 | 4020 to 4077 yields 1.98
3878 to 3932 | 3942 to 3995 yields 1.12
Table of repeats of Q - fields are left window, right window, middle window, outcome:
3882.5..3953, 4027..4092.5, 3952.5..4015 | 0.86 angstrom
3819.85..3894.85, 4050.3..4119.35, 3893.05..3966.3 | 3.30 angstrom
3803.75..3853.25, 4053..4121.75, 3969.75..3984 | 1.91 angstrom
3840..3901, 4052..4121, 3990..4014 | -4.31 angstrom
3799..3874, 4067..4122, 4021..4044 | -3.01 angstrom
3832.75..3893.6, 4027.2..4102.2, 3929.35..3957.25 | 5.25 angstrom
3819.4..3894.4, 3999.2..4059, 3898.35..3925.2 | -2.19 angstrom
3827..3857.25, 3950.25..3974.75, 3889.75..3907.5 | -4.69 angstrom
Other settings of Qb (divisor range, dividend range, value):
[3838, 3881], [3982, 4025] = 1.74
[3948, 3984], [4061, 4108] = 1.48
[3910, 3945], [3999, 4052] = 1.68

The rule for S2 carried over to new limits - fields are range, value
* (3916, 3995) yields 9.57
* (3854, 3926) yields 9.44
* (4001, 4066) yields 14.4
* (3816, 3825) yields 7.81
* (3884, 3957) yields 9.5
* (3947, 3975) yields 8.94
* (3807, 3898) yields 8.15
